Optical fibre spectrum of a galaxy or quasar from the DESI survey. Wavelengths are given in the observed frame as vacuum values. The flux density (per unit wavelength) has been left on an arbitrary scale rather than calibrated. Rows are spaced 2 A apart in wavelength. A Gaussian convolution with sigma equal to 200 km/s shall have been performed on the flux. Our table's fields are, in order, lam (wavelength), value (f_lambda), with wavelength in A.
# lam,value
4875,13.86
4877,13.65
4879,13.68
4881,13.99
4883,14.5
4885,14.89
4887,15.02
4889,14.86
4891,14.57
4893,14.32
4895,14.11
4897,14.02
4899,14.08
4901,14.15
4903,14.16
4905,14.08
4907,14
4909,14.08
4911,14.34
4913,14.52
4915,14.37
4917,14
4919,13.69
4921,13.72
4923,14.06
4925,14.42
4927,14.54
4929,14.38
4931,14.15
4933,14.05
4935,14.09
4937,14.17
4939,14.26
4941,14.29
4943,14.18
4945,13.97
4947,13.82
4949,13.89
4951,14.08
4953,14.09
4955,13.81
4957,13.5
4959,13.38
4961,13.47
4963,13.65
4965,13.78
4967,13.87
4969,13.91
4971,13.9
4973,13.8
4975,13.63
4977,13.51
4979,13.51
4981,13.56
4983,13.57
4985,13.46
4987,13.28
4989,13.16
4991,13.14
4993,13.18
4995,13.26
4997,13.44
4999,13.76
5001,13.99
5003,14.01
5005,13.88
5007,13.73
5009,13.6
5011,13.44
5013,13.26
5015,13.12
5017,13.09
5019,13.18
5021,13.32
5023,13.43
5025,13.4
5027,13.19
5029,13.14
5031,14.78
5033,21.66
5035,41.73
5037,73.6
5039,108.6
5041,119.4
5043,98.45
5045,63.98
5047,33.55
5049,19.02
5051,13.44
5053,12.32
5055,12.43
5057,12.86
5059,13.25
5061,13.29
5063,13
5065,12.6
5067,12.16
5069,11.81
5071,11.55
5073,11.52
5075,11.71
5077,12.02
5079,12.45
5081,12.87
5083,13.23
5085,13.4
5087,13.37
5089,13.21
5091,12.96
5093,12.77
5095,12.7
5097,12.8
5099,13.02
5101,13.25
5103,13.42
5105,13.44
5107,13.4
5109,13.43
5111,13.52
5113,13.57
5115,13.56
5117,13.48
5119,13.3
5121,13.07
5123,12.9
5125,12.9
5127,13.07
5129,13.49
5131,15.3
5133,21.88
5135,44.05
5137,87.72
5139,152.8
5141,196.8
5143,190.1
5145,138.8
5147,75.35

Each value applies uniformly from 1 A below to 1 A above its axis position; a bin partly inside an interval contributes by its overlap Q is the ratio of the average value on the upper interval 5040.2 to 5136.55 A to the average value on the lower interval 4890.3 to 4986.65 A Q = 1.40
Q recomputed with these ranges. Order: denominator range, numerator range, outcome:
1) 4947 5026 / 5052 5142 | 1.67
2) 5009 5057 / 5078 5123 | 0.41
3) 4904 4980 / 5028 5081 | 2.16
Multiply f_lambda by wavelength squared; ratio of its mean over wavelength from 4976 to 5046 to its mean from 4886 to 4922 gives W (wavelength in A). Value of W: 1.91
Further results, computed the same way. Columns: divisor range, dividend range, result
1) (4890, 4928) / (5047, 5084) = 1.01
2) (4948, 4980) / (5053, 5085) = 0.95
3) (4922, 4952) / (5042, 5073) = 1.72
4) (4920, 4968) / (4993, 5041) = 1.75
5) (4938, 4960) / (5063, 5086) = 0.93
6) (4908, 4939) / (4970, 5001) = 0.98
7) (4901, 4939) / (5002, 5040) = 1.74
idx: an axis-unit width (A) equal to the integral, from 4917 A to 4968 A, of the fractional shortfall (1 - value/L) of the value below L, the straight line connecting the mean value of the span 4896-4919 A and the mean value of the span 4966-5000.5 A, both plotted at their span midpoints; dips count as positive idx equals -0.4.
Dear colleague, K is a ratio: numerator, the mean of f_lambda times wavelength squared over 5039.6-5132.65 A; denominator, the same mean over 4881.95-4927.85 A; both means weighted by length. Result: 1.44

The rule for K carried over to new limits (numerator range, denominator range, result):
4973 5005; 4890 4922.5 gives 0.99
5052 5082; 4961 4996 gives 0.95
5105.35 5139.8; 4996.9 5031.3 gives 2.12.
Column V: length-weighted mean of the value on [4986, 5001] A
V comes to 13.4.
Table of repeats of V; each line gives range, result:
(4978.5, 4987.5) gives 13.5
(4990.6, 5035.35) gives 14.7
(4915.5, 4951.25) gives 14.1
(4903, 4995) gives 13.9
